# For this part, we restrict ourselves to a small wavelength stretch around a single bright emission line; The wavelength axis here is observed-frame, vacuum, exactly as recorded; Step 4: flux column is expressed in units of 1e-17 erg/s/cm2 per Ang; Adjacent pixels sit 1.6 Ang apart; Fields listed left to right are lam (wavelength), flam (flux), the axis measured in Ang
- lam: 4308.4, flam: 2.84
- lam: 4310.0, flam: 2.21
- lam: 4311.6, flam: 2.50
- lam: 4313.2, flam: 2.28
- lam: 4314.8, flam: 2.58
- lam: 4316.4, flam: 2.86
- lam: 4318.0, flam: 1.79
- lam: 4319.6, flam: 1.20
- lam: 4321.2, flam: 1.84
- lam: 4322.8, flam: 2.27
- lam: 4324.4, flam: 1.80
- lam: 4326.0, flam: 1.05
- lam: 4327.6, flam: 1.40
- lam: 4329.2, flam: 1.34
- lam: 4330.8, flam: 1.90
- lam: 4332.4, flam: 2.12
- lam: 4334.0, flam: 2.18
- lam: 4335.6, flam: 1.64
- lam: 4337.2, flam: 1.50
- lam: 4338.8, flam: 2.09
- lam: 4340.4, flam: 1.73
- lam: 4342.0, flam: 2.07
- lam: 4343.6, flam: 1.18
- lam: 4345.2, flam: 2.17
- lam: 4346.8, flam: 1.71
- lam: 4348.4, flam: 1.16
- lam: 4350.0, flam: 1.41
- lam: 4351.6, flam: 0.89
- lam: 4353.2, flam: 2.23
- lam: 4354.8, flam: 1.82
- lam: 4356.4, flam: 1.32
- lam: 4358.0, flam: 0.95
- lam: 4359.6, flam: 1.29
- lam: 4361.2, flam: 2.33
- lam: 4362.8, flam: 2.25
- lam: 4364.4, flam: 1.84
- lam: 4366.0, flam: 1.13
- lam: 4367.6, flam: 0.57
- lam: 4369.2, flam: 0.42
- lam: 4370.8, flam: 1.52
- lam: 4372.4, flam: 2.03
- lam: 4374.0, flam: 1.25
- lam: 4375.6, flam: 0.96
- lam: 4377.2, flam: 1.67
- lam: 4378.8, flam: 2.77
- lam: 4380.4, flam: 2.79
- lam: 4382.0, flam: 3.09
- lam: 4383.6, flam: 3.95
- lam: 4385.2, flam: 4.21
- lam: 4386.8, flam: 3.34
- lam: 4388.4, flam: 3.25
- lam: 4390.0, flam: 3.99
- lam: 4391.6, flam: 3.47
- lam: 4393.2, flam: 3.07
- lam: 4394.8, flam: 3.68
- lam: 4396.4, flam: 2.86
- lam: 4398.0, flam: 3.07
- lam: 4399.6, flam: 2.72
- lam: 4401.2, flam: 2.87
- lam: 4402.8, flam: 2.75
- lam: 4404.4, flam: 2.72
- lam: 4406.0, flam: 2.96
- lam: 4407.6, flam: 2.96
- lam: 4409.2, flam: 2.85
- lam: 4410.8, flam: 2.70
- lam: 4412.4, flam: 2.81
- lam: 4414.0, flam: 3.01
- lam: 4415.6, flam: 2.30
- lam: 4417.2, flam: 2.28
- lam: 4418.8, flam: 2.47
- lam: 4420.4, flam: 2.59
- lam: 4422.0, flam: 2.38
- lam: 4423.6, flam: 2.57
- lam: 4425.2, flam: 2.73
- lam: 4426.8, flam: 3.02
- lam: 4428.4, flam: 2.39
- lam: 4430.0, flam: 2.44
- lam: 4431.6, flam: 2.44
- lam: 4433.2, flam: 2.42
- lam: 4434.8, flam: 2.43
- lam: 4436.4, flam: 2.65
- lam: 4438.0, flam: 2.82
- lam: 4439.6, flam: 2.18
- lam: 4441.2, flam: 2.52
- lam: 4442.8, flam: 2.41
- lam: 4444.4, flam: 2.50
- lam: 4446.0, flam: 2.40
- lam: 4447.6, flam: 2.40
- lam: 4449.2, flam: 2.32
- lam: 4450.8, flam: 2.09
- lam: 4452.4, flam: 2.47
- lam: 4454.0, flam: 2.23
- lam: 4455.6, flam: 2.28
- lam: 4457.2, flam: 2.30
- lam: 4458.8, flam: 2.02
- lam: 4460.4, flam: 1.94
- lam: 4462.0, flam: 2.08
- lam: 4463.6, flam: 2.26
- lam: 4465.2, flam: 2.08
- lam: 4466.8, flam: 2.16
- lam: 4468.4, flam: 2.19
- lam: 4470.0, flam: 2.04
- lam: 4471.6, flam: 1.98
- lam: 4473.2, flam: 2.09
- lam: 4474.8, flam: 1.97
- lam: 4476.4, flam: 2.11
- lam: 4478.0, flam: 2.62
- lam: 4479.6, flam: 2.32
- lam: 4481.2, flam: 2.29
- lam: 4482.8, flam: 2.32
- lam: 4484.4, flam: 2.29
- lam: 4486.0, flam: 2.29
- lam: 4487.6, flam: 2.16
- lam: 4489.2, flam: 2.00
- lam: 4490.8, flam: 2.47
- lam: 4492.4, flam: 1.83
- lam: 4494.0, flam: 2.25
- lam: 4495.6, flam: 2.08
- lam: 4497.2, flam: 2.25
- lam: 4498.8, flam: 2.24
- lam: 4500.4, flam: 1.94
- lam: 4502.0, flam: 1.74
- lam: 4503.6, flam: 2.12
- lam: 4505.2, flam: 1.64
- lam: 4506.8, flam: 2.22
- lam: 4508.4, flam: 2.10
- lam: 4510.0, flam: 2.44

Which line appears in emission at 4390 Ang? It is C IV 1549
